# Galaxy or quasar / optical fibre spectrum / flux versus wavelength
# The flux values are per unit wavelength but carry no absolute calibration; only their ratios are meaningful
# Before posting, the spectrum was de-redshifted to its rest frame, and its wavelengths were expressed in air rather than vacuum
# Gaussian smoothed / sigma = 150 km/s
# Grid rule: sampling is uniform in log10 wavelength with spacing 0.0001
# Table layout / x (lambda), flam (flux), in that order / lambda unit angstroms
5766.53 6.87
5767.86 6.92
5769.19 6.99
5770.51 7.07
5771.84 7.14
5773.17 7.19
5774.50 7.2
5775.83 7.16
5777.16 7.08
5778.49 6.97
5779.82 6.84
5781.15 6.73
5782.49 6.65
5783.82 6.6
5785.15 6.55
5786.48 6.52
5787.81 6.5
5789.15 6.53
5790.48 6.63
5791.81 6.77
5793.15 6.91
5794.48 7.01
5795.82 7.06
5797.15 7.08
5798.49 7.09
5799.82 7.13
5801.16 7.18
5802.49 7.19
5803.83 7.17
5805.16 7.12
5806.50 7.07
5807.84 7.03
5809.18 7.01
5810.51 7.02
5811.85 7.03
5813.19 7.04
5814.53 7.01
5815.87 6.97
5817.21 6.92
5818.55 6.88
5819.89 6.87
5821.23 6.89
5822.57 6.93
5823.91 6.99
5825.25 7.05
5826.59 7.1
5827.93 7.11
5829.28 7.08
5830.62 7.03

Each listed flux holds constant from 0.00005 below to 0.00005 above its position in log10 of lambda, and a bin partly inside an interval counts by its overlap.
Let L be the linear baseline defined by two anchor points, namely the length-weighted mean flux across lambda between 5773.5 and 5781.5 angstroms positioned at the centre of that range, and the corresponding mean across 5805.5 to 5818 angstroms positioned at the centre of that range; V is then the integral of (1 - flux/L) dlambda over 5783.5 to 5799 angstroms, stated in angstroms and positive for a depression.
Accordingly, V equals 0.5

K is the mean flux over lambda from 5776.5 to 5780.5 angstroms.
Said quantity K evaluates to 6.97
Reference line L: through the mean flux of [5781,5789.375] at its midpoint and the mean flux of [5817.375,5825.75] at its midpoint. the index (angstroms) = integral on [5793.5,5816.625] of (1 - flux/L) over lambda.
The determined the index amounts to -1.0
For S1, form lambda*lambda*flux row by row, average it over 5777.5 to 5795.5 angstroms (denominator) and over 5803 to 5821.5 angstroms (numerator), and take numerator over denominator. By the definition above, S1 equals 1.1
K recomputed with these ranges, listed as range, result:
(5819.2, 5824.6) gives 6.92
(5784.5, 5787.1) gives 6.54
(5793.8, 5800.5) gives 7.07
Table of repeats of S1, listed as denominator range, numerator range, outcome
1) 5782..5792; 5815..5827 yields 1.07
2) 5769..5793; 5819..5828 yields 1.04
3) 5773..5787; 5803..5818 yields 1.04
